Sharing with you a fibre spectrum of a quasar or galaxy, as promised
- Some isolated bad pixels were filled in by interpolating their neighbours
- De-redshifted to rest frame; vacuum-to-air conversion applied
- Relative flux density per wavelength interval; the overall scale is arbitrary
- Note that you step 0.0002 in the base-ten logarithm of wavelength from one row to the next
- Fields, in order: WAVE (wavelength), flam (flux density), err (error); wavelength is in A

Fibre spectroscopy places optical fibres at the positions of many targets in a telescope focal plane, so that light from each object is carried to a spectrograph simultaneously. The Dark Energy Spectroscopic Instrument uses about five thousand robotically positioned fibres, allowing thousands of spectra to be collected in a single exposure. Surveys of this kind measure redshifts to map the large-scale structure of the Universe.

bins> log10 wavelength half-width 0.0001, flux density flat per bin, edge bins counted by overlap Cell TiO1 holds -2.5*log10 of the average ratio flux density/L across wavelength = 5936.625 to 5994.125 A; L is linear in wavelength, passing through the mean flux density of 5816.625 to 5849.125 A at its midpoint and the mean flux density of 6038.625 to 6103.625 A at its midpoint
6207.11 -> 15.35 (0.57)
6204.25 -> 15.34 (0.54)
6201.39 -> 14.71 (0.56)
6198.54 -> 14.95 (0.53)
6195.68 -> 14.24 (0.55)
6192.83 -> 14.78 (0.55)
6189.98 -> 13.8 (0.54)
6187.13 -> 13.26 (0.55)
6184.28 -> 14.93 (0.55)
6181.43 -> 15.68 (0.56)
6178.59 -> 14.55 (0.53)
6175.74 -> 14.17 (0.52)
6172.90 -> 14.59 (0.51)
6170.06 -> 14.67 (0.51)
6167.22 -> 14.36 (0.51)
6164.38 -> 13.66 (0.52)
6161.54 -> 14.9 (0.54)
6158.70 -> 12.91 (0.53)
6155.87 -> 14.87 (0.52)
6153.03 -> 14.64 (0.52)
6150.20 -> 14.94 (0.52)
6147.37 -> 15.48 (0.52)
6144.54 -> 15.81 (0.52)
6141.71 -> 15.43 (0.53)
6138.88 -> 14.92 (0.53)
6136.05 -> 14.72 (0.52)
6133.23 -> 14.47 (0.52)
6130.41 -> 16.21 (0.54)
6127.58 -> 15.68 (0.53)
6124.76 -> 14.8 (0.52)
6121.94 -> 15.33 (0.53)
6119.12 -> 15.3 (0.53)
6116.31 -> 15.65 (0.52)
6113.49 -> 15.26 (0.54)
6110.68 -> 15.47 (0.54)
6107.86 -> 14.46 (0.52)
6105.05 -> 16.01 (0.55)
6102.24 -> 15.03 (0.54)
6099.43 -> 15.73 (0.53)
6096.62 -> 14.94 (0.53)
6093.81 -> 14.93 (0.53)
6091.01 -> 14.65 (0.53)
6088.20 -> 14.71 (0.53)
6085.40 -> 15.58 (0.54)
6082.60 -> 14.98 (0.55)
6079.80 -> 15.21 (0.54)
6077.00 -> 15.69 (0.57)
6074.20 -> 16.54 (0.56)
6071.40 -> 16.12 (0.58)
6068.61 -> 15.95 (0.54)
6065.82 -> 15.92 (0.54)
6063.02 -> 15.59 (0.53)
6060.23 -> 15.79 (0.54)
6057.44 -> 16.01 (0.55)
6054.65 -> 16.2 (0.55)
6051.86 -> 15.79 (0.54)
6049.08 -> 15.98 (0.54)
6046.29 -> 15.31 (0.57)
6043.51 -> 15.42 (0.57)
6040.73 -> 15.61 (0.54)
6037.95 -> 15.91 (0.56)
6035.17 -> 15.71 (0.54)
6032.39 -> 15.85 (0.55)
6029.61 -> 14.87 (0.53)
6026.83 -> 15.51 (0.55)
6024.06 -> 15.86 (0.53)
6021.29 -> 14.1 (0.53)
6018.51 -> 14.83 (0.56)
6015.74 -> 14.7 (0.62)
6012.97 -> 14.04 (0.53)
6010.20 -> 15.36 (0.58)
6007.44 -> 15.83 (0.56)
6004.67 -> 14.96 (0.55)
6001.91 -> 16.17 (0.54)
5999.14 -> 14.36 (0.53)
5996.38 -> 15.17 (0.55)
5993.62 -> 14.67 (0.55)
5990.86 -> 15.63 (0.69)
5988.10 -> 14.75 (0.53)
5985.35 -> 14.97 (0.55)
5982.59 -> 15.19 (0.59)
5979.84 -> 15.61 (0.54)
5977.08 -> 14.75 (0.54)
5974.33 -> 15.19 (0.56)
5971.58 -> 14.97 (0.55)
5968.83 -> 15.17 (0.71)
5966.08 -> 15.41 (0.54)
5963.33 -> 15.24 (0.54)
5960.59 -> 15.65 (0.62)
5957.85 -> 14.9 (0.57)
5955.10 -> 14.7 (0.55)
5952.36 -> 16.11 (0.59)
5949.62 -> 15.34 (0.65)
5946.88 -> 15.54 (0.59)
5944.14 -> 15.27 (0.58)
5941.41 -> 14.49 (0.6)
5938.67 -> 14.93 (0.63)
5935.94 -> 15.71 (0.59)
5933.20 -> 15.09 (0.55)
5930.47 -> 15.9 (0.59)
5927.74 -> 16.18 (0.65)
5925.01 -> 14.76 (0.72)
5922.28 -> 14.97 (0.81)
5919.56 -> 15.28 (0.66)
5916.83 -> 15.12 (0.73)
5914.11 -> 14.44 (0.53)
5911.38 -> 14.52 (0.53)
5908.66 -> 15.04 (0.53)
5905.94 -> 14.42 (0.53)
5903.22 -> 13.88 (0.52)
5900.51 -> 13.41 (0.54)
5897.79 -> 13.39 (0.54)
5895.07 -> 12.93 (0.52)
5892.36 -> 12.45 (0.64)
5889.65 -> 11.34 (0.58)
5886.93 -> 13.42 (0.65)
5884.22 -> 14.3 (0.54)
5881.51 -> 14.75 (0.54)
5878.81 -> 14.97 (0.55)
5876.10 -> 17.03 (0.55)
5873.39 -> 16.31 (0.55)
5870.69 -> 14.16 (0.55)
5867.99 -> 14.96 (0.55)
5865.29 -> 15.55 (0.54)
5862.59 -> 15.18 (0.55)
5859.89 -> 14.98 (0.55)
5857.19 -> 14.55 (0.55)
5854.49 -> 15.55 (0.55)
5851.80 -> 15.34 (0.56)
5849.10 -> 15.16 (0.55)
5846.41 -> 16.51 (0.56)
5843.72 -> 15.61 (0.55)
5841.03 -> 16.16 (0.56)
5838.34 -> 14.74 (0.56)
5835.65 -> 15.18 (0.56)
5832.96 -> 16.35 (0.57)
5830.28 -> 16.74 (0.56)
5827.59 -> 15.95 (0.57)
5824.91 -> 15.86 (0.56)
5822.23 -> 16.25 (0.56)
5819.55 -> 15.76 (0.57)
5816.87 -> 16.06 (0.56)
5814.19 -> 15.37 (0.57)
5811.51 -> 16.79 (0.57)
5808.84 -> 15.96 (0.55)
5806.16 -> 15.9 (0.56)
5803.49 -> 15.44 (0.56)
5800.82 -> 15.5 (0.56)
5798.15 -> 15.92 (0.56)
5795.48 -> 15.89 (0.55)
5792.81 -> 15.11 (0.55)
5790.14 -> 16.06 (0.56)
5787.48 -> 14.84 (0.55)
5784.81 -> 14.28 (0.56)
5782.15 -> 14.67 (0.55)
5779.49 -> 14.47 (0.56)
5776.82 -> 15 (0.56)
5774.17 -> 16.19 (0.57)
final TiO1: 0.04 mag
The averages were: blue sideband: 15.9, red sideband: 15.6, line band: 15.2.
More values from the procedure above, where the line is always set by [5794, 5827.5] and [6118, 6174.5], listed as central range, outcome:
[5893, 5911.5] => 0.13 mag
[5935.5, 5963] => 0.02 mag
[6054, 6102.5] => -0.03 mag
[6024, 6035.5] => -0.02 mag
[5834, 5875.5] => 0.03 mag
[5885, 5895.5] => 0.24 mag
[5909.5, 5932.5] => 0.03 mag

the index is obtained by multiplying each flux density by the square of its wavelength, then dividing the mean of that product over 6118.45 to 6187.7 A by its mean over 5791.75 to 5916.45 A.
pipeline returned 1.1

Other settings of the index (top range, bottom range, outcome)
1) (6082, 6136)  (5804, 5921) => 1.10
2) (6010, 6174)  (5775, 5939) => 1.09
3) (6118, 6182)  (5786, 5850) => 1.05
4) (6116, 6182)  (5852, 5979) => 1.08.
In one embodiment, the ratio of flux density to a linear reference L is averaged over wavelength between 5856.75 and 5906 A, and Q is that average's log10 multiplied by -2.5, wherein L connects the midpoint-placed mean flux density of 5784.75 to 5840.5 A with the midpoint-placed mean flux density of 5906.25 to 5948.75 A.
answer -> 0.08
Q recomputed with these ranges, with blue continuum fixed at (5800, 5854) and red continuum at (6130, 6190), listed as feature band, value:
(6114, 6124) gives -0.04 mag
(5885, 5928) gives 0.11 mag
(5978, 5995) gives 0.01 mag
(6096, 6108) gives -0.03 mag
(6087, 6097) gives 0.01 mag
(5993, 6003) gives 0.01 mag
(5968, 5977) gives 0.02 mag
